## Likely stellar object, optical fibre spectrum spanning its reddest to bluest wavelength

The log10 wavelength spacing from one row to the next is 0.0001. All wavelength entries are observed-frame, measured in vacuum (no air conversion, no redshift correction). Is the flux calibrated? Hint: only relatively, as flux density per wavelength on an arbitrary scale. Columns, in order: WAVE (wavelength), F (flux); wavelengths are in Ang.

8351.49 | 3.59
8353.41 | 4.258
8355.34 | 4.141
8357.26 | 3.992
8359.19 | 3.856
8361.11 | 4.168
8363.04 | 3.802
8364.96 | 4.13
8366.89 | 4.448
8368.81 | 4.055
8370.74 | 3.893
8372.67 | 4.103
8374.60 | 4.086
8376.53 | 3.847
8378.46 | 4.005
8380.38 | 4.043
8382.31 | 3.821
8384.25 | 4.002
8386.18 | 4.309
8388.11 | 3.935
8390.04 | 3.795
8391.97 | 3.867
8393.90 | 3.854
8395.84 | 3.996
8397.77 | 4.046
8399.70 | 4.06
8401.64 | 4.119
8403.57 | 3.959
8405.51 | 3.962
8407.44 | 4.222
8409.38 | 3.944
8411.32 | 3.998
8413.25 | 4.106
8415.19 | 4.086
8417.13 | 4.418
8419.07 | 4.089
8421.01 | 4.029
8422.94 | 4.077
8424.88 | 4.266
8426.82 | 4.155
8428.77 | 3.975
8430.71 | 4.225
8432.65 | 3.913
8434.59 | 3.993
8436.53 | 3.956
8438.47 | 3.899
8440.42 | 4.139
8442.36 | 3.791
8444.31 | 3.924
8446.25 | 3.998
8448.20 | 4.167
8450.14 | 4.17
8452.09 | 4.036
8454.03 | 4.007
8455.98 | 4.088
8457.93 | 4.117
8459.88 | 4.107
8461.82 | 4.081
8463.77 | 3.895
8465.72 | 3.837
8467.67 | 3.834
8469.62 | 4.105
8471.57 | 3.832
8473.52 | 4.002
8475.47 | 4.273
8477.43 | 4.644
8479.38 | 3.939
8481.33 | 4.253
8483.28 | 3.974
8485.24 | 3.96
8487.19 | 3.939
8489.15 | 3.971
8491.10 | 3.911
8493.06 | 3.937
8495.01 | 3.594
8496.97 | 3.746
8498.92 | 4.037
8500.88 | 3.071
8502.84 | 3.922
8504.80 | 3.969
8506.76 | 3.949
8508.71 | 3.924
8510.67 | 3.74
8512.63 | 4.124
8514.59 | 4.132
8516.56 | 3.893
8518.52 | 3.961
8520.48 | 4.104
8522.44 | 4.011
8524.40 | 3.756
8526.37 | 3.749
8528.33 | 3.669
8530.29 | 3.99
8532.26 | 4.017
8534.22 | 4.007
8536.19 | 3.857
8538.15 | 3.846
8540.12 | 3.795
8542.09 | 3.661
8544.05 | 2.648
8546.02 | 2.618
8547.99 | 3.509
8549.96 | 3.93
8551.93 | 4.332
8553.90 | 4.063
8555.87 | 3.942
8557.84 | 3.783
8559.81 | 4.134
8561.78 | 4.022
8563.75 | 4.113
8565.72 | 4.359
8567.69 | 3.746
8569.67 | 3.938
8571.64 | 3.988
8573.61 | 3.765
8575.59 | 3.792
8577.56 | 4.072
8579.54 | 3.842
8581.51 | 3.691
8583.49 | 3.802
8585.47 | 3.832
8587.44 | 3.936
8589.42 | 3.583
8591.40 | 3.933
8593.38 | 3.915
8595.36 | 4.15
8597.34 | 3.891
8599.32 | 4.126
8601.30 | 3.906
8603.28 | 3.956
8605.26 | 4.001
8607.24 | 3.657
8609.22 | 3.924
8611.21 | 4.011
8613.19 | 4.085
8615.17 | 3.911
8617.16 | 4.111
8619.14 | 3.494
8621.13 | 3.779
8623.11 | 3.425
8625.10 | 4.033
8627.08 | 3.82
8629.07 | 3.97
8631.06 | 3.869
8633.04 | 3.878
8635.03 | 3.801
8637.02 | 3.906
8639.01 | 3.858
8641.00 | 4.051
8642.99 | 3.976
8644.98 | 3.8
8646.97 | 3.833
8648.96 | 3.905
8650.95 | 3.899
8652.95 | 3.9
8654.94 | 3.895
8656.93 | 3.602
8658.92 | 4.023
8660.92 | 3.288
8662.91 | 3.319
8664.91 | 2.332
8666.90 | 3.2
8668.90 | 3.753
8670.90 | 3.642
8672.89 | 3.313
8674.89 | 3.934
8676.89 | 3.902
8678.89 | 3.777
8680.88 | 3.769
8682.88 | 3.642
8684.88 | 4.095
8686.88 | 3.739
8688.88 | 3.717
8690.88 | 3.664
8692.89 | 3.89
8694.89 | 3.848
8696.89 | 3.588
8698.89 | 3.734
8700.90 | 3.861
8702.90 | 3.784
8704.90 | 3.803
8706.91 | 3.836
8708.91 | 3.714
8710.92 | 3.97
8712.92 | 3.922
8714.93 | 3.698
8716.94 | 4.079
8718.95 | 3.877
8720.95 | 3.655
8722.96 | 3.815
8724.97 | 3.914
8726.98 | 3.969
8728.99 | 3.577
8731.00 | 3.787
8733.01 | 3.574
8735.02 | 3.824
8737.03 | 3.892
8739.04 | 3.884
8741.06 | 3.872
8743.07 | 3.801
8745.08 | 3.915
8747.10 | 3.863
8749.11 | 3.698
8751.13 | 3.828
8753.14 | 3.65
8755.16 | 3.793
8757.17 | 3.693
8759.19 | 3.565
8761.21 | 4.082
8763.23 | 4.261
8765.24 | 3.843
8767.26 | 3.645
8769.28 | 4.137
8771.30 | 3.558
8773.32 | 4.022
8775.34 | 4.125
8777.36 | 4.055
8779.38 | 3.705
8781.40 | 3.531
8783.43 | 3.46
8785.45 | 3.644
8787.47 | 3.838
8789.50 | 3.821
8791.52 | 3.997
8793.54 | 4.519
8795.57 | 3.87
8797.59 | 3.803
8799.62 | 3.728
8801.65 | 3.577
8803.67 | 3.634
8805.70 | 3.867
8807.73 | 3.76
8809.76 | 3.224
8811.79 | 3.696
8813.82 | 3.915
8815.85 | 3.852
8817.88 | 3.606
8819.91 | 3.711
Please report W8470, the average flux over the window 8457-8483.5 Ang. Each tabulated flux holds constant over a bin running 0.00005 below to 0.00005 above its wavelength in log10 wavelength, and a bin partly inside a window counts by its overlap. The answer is 4.07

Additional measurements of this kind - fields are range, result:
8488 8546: 3.81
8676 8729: 3.81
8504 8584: 3.86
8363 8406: 4.01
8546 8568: 3.94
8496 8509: 3.8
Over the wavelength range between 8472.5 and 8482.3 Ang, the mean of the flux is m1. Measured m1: 4.22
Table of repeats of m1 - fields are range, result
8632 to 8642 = 3.9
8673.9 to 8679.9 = 3.87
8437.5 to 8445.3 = 3.94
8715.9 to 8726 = 3.87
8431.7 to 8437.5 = 3.96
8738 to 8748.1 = 3.87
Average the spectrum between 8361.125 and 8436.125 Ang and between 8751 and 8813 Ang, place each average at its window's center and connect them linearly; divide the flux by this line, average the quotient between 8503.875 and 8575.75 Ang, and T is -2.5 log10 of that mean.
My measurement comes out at 0.03 mag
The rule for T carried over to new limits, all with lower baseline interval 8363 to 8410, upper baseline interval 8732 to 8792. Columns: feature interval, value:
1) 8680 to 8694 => 0.02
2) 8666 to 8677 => 0.08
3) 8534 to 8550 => 0.13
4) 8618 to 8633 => 0.03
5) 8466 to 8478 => -0.03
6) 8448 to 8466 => -0.02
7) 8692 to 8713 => 0.01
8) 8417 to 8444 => -0.02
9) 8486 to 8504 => 0.05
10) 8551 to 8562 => -0.03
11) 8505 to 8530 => 0.01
